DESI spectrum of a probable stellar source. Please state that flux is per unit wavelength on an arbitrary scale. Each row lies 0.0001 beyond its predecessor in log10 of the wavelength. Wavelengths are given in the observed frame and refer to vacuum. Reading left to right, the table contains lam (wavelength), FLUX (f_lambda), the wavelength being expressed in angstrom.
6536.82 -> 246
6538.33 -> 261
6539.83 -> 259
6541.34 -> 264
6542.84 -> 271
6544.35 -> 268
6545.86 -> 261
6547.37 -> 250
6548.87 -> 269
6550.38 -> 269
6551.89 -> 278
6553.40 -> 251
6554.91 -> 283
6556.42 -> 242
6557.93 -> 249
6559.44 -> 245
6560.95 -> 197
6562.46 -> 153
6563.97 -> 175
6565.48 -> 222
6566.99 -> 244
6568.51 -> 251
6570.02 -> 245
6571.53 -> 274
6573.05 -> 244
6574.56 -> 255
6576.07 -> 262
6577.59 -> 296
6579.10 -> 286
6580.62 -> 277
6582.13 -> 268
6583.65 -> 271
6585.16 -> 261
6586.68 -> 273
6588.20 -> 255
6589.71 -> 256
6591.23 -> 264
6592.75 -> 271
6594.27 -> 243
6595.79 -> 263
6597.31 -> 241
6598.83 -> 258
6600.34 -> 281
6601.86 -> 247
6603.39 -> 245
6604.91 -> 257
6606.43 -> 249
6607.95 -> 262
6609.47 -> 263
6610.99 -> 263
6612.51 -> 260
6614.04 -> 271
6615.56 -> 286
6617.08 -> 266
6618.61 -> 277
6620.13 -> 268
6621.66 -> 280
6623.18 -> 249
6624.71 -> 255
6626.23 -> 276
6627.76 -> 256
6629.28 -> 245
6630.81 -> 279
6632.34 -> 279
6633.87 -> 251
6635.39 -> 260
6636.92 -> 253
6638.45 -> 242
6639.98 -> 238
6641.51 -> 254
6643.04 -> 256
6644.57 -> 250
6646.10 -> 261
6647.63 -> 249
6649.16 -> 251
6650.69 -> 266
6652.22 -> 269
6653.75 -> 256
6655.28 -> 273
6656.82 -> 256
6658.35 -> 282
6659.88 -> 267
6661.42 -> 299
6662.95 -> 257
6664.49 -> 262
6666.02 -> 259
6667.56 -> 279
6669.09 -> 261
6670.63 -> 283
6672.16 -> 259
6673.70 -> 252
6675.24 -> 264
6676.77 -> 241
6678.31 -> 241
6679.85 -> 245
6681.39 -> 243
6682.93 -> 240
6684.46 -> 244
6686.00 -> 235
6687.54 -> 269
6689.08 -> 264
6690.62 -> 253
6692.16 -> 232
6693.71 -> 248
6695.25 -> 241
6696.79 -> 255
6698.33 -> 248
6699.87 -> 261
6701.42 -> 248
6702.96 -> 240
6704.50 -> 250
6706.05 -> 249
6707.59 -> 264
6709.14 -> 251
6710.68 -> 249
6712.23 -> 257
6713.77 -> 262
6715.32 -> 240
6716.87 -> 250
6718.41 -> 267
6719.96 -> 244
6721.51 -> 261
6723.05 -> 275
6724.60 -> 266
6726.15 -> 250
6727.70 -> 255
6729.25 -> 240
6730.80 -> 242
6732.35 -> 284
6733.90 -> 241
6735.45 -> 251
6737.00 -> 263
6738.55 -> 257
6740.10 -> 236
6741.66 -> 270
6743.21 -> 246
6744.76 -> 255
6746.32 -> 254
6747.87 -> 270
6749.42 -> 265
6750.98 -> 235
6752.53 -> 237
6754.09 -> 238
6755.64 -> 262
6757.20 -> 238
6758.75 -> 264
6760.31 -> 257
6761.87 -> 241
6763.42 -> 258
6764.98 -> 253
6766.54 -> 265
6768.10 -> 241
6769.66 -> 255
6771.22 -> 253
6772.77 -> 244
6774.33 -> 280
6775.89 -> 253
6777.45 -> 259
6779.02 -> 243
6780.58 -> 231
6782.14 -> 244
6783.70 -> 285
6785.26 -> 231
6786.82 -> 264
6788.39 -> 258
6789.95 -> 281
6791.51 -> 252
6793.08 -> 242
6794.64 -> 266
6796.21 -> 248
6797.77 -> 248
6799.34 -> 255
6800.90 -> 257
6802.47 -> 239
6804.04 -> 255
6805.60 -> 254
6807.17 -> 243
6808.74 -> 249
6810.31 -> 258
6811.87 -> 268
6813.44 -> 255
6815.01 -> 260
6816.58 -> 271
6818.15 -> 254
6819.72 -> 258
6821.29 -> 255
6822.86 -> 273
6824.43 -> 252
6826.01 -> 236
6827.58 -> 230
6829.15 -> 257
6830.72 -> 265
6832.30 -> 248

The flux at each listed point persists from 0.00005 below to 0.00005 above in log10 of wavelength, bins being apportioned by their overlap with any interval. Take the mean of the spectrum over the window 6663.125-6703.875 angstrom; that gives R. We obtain 253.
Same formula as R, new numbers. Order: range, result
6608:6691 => 260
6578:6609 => 262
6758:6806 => 254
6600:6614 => 258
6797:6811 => 251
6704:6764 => 254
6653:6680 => 263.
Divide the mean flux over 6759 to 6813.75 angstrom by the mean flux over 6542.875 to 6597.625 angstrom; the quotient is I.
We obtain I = 1.00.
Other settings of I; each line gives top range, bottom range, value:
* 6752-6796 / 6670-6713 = 1.01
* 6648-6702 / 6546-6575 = 1.06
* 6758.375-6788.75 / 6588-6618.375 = 0.97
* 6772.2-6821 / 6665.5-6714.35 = 1.01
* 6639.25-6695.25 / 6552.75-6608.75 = 1.02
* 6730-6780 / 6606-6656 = 0.97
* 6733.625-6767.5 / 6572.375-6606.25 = 0.96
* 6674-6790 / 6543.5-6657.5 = 0.98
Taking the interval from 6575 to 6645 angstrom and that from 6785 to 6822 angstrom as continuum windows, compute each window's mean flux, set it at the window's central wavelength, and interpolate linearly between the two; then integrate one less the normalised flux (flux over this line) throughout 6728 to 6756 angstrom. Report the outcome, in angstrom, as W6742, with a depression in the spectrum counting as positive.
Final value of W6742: 0.6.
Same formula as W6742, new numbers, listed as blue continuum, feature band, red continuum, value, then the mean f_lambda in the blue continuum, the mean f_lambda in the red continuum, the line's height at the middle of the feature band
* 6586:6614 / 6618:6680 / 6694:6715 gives -1.4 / 259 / 252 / 255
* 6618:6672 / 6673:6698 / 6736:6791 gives 1.1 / 263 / 254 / 260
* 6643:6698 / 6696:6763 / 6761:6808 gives 0.5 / 257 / 253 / 255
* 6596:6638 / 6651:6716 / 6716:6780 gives 0.5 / 262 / 254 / 258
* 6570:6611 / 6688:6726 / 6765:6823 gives 0.7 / 262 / 255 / 258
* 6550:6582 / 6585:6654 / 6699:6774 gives -2.9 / 248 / 253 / 249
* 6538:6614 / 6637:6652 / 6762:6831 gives 0.1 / 255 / 254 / 255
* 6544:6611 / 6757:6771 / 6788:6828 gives 0.1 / 254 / 255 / 255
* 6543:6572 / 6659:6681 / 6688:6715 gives -1.1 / 244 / 251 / 250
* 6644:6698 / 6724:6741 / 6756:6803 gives 0.1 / 257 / 254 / 255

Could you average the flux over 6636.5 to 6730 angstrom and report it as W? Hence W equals 255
